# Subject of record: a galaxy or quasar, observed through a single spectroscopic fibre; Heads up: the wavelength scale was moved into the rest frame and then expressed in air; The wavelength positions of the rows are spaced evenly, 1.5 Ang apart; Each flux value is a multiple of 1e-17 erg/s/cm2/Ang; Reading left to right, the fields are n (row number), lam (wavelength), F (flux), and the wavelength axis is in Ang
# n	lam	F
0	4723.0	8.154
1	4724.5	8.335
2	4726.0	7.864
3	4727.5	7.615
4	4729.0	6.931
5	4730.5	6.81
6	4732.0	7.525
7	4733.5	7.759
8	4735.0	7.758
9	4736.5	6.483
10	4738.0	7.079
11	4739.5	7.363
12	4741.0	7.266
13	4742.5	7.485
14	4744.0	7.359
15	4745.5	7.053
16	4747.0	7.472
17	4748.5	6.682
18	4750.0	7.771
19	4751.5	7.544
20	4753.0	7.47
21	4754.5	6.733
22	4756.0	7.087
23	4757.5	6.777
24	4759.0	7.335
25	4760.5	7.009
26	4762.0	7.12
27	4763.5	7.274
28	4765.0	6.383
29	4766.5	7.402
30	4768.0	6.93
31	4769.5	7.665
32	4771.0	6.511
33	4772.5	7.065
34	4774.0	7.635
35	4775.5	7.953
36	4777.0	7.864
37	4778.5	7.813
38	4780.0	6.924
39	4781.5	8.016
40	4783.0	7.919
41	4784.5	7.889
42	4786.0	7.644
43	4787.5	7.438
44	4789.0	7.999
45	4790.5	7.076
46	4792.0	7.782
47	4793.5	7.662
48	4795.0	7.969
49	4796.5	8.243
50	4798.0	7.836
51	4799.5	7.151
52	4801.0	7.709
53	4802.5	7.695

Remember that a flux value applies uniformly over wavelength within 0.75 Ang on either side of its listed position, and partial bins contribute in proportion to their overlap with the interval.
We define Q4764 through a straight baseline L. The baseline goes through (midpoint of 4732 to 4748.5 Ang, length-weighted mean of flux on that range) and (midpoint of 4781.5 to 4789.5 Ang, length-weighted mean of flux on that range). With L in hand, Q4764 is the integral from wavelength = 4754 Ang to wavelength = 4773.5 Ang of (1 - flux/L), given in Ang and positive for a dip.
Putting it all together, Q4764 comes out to 1.33 Ang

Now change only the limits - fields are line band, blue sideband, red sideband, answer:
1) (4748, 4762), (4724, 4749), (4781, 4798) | 0.6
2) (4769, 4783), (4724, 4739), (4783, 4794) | 0.2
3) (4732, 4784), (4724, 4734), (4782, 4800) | 2.2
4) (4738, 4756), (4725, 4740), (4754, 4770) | -0.2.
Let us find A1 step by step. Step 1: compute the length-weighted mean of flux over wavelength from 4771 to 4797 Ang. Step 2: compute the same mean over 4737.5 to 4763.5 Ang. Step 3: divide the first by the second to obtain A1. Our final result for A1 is 1.06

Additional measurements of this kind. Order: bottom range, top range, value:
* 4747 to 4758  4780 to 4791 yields 1.07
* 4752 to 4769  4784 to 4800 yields 1.09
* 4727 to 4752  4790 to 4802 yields 1.06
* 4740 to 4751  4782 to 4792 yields 1.05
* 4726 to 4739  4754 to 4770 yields 0.97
